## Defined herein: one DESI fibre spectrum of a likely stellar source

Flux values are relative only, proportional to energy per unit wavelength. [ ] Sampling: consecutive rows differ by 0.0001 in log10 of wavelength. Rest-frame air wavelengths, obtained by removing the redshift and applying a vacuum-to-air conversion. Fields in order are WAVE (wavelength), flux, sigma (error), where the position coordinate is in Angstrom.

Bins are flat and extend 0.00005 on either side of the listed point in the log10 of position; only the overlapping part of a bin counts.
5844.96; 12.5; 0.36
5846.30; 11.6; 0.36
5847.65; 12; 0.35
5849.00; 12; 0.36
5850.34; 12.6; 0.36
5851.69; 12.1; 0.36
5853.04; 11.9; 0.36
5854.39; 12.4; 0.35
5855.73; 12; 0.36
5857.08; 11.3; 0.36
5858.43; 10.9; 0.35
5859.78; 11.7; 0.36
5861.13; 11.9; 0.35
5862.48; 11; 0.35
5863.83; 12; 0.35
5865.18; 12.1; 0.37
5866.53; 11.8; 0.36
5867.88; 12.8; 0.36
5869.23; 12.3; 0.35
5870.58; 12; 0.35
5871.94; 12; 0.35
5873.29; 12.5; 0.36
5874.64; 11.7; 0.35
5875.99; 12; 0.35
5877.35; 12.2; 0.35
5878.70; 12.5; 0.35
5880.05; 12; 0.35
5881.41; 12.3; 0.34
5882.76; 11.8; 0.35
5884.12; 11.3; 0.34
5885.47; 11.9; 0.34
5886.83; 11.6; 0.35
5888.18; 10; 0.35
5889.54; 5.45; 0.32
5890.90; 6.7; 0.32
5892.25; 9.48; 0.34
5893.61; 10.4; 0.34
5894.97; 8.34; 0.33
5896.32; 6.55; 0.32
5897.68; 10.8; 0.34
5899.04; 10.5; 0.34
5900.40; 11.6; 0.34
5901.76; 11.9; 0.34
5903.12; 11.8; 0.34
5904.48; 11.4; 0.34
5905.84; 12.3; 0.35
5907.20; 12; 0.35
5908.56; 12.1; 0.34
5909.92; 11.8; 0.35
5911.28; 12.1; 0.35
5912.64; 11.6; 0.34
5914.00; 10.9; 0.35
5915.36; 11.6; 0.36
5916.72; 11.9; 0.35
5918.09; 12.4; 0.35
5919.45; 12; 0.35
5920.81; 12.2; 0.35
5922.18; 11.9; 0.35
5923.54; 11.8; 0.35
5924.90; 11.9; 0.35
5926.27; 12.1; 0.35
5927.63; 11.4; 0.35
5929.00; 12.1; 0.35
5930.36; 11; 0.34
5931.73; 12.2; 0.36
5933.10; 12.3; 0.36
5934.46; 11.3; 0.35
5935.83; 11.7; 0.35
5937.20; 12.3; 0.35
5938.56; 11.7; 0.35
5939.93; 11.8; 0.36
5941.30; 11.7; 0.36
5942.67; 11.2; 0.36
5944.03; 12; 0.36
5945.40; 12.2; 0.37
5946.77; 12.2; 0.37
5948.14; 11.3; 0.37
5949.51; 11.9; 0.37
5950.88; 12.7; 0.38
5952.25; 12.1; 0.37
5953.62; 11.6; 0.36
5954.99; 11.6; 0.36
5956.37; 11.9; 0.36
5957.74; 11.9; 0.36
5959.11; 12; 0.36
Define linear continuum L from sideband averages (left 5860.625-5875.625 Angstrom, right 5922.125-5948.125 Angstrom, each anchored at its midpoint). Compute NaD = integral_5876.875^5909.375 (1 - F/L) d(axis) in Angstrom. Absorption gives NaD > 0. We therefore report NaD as 3.4 Angstrom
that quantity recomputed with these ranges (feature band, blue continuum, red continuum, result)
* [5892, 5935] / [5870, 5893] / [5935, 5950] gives 0.21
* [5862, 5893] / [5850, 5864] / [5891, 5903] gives -1.30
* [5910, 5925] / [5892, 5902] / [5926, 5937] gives -1.15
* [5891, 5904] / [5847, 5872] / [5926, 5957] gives 2.04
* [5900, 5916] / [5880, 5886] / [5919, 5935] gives 0.12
